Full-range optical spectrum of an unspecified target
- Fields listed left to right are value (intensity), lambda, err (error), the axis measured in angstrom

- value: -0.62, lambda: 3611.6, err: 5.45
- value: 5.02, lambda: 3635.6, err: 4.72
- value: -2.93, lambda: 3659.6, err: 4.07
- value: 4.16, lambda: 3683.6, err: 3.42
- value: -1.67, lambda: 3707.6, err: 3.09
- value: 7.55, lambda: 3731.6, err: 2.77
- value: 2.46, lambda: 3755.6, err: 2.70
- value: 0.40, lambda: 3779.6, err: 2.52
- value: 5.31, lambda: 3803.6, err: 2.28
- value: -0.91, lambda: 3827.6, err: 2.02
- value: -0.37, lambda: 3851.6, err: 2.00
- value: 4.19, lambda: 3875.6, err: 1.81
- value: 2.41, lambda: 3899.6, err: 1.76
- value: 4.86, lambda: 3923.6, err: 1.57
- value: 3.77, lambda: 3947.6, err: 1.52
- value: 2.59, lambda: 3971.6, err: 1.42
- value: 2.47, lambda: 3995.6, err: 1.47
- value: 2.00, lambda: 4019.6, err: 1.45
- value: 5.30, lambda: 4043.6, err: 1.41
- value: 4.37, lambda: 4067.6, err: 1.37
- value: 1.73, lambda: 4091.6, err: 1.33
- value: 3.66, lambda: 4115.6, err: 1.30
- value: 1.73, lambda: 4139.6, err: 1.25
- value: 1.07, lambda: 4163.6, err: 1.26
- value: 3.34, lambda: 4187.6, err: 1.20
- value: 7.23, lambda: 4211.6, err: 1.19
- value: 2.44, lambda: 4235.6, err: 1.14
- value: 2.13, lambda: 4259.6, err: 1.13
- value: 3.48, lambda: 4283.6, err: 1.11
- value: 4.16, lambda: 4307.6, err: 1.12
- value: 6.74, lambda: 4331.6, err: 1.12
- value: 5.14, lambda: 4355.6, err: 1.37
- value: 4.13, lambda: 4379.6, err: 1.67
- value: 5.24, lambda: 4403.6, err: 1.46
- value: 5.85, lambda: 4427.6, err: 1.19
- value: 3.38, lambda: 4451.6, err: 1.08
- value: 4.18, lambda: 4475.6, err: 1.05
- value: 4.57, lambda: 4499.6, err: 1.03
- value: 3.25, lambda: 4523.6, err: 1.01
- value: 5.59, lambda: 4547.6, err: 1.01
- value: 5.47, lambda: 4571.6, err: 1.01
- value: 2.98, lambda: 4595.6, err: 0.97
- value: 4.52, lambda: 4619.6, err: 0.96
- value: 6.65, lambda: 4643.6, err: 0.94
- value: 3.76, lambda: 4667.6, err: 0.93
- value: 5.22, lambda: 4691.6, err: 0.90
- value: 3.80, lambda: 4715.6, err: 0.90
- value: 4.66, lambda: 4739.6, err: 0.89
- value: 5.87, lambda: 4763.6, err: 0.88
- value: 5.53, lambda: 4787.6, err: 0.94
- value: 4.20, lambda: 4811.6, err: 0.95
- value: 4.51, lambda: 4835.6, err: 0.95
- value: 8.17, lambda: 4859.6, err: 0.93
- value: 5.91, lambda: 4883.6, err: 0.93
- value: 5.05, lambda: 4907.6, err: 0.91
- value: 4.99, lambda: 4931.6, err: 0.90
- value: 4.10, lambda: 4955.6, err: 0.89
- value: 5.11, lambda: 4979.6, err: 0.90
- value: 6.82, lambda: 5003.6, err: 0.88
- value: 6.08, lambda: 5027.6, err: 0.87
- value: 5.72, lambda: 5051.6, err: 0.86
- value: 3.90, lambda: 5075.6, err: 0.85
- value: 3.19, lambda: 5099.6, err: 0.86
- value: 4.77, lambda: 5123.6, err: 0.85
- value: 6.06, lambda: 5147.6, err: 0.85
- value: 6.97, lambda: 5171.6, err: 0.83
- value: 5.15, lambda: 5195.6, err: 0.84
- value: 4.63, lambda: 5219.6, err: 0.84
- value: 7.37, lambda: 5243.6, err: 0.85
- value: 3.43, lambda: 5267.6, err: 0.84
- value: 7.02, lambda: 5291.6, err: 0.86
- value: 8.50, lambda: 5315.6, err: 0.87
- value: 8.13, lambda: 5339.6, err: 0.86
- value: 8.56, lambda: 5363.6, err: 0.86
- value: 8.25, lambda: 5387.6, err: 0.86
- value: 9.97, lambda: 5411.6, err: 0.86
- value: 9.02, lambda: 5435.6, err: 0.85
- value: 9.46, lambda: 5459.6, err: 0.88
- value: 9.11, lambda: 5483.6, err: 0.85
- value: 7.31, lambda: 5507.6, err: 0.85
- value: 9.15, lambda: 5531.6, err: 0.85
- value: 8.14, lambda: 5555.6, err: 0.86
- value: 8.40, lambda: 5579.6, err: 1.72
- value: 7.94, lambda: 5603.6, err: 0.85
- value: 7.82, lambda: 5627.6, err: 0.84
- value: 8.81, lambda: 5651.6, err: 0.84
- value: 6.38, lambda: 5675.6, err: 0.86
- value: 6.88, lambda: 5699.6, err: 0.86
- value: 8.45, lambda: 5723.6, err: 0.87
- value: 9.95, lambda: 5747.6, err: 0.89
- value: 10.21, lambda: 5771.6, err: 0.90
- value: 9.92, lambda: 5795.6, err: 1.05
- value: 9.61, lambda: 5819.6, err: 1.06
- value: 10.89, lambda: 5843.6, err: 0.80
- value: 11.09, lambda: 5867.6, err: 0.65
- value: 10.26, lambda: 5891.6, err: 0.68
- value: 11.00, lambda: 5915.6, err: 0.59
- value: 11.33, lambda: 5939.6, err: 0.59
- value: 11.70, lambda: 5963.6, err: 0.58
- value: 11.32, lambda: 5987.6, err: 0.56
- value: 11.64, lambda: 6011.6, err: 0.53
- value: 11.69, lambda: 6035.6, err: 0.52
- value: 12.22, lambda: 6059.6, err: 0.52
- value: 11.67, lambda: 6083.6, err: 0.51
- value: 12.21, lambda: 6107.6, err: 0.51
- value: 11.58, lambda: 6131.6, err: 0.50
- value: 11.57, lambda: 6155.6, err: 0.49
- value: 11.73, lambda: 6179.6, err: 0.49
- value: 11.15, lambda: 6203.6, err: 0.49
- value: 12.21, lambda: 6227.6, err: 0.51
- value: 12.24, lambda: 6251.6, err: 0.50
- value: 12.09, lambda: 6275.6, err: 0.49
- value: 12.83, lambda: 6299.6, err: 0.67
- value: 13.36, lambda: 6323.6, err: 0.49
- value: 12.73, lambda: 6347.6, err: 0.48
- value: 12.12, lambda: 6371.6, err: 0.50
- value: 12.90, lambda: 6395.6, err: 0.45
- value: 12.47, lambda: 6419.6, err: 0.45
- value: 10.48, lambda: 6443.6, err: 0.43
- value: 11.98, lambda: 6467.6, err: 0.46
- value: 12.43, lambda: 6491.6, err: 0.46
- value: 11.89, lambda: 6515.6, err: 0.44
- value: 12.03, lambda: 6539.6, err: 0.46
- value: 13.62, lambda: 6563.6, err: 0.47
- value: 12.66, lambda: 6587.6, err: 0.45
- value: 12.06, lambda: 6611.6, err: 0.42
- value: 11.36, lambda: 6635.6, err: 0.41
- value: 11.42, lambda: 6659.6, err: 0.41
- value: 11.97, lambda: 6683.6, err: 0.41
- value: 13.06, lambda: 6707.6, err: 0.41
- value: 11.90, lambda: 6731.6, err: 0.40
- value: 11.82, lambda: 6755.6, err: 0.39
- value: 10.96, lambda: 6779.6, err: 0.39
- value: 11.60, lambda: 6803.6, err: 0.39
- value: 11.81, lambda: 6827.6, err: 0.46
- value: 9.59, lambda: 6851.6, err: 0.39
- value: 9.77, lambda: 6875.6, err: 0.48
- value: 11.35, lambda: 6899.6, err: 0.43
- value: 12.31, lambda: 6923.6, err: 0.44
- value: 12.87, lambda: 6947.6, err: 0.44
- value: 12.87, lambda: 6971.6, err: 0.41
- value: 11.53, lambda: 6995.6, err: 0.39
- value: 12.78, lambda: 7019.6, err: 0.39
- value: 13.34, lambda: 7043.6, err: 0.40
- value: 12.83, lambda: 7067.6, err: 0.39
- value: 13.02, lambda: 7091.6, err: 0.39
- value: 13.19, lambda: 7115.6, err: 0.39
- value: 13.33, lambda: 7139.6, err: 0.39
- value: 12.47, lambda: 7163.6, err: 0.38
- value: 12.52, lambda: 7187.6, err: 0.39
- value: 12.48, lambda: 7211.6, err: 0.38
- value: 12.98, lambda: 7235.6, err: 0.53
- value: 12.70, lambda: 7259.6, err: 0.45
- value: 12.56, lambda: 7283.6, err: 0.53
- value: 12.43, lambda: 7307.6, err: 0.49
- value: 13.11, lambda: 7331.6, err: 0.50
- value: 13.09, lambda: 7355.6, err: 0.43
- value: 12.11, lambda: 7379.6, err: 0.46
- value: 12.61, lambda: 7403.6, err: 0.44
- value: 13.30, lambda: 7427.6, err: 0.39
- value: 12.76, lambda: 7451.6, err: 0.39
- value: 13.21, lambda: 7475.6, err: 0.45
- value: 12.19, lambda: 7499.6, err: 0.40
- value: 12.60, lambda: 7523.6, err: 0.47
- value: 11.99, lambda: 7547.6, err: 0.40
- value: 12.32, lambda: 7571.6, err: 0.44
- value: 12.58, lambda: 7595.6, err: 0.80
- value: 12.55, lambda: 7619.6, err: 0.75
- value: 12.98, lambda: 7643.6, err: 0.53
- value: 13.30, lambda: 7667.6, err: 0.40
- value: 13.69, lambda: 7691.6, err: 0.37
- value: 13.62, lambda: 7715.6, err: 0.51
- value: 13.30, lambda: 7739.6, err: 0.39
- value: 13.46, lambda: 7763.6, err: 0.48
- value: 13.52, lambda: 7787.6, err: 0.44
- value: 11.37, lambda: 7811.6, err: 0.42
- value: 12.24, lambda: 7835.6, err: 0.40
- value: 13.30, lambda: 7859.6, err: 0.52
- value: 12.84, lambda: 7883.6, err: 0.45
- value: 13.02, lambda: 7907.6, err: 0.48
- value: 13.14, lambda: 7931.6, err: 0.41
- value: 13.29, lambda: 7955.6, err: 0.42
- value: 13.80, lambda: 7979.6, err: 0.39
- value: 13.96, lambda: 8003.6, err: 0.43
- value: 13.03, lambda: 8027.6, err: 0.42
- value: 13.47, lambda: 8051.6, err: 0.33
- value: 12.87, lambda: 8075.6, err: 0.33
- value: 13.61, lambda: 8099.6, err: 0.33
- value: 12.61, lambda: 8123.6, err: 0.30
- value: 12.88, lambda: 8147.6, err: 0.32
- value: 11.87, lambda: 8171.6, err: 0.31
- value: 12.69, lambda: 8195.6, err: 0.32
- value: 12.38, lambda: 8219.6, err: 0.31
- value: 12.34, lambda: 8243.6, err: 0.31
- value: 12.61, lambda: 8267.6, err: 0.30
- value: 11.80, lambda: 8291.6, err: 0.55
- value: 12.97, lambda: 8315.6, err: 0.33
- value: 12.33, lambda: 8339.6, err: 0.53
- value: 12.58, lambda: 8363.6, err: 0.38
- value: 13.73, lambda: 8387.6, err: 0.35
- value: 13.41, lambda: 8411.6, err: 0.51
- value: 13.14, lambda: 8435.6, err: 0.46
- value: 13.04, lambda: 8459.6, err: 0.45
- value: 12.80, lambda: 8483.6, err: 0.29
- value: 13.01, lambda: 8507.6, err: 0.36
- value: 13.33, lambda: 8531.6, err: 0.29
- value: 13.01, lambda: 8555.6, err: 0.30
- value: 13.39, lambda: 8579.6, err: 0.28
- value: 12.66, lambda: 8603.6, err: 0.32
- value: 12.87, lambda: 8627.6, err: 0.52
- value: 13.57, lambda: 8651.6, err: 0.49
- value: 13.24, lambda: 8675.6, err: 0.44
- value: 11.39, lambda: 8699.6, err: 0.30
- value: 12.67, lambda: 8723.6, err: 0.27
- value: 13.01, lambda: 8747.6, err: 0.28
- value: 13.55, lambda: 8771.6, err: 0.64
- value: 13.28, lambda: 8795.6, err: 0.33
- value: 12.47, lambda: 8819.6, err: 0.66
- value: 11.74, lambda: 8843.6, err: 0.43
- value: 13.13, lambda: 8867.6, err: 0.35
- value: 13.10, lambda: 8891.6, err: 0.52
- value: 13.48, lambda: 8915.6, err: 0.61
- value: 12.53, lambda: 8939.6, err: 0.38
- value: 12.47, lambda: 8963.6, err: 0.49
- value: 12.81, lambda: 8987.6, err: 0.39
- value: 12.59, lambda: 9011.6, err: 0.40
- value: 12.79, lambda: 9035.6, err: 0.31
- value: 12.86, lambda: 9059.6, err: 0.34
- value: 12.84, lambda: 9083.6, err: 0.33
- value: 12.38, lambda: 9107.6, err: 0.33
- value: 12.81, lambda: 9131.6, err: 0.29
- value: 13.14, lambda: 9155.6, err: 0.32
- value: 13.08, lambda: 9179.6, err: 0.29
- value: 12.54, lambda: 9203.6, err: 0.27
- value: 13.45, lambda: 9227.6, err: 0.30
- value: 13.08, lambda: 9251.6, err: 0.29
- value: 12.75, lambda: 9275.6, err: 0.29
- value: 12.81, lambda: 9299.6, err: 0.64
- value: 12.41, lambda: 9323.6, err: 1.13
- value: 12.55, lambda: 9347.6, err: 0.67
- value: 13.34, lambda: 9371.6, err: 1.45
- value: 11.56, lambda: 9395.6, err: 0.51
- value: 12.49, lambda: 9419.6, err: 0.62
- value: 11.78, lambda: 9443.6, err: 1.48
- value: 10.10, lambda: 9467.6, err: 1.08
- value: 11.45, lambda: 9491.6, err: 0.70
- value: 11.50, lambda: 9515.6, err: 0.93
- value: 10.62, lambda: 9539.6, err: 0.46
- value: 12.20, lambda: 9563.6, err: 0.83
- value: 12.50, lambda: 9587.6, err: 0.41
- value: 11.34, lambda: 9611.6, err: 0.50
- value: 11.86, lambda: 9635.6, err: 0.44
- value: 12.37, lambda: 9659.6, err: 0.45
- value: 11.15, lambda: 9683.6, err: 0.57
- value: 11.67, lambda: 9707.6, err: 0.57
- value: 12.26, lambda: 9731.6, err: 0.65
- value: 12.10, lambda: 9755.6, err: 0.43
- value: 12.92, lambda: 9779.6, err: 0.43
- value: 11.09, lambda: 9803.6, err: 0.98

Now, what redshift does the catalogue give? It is 0.326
